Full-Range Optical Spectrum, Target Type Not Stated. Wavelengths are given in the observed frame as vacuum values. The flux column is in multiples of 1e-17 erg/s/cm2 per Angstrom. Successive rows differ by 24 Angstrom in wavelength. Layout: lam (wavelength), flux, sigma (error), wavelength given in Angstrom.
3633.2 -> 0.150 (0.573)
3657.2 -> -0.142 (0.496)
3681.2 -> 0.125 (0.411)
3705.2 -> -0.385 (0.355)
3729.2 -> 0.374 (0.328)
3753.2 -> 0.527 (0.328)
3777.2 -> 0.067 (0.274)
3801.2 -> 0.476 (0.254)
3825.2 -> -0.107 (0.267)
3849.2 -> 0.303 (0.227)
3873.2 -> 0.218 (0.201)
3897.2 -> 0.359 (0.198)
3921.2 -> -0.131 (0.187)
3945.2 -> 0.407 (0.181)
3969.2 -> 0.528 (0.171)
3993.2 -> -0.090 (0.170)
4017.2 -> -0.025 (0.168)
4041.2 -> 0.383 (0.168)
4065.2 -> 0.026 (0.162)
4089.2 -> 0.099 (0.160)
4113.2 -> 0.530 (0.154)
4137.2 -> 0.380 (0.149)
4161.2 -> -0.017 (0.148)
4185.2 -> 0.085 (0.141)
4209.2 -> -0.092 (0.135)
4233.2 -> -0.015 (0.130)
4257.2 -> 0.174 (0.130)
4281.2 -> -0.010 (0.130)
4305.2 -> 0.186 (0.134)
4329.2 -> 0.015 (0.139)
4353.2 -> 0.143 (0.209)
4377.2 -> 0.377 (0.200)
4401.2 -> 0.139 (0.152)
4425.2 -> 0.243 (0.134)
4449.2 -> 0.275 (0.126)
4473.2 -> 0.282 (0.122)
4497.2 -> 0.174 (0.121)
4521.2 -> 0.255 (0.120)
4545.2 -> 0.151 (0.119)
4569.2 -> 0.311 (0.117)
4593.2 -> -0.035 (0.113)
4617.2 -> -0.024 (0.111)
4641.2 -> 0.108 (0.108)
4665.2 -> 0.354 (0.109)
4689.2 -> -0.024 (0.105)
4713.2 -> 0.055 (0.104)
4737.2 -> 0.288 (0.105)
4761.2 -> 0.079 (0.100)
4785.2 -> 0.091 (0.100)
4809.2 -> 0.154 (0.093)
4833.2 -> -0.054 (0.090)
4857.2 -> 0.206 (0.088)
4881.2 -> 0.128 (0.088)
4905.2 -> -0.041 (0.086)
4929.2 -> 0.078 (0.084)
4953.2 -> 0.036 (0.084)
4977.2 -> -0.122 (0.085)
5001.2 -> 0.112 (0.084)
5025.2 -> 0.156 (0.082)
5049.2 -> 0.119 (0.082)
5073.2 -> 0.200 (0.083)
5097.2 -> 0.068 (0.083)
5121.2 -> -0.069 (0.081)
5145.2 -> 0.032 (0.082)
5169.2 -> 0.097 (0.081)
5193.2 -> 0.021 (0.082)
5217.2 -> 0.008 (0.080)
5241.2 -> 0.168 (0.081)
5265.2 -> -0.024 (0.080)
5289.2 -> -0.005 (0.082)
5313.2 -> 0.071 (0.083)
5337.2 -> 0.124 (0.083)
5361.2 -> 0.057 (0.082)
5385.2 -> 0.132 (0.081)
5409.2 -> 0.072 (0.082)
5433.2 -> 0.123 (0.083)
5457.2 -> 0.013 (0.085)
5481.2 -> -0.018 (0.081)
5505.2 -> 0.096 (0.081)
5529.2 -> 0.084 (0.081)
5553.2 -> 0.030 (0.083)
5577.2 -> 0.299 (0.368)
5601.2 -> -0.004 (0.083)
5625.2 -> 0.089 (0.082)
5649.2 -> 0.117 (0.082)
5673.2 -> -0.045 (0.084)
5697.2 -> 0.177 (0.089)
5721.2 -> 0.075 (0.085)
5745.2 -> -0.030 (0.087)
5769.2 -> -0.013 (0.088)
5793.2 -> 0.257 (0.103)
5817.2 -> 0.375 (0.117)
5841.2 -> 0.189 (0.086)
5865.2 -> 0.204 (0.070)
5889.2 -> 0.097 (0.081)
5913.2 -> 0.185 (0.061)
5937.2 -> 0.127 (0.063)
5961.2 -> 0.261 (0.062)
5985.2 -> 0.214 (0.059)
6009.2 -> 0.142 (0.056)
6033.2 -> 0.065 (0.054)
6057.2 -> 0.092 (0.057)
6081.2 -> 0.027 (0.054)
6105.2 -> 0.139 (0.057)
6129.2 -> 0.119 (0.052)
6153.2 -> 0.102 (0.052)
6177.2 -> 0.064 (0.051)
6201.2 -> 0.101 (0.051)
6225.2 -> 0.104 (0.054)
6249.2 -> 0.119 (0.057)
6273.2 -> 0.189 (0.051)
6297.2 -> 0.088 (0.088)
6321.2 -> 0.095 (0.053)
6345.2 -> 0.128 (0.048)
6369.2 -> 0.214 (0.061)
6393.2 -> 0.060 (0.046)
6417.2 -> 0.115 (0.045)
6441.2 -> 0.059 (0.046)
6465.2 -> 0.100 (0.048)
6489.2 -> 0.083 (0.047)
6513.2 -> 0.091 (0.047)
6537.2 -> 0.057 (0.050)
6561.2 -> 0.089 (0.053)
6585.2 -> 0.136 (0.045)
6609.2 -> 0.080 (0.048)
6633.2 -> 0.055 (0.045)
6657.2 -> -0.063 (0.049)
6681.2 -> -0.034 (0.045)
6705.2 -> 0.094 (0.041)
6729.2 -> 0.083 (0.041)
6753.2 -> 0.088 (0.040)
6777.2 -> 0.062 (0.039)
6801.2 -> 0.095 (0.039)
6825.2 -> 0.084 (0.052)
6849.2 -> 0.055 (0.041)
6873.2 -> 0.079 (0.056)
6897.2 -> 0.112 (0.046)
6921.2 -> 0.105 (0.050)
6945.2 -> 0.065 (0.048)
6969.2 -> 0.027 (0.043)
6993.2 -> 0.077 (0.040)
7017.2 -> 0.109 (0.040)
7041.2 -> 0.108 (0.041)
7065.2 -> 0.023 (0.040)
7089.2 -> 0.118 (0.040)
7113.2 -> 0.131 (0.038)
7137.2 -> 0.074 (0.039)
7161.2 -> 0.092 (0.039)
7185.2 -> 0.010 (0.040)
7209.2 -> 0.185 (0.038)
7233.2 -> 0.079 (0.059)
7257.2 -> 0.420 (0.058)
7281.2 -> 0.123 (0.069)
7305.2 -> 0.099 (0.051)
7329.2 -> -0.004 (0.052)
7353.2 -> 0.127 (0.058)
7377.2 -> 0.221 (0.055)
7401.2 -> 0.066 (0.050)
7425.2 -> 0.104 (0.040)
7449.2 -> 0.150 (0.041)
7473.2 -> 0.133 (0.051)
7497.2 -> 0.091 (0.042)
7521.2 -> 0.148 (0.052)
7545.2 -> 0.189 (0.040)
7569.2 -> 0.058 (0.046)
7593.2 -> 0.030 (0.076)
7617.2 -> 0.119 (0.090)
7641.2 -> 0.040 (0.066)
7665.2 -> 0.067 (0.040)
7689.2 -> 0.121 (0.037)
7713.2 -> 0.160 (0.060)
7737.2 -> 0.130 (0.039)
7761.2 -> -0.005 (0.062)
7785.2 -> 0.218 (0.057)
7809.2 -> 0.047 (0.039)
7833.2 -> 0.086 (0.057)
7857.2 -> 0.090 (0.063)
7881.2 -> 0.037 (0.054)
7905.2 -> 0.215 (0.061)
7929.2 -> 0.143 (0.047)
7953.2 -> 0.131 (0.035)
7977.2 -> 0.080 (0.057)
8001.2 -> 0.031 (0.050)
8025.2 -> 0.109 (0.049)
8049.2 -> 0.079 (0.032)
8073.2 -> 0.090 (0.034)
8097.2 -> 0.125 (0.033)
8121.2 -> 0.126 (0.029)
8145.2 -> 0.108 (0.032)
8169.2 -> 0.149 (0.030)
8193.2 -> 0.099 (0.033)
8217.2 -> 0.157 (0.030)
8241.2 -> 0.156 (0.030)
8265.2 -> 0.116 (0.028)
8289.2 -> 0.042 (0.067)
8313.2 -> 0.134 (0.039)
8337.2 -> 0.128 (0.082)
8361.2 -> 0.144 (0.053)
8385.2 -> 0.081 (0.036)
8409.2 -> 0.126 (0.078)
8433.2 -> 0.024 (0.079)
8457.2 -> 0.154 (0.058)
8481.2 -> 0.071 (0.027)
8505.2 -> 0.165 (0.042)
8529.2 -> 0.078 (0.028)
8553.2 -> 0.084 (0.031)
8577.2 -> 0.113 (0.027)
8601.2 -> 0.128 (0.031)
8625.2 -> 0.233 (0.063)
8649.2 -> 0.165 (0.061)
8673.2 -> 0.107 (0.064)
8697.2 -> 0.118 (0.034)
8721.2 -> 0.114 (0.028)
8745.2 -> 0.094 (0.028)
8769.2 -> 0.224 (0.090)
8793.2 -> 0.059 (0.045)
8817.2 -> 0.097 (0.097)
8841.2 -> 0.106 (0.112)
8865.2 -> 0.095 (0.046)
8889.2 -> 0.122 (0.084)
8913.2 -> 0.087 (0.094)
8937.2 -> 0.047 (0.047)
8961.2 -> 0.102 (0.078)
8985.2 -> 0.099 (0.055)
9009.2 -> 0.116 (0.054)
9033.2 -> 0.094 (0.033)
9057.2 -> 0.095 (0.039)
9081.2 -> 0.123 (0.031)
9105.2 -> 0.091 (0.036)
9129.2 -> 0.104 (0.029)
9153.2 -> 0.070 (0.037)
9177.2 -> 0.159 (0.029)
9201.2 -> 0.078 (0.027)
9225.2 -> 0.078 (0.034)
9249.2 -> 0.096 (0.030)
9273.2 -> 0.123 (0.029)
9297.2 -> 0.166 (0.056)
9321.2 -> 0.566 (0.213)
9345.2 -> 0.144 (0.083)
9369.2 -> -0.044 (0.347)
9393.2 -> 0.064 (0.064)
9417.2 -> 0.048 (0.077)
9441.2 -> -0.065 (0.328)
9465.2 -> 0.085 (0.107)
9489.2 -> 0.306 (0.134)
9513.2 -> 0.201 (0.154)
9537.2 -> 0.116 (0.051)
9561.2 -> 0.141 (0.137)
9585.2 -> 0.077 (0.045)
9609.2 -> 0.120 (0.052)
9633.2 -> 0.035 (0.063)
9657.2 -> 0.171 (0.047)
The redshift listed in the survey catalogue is 0.948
